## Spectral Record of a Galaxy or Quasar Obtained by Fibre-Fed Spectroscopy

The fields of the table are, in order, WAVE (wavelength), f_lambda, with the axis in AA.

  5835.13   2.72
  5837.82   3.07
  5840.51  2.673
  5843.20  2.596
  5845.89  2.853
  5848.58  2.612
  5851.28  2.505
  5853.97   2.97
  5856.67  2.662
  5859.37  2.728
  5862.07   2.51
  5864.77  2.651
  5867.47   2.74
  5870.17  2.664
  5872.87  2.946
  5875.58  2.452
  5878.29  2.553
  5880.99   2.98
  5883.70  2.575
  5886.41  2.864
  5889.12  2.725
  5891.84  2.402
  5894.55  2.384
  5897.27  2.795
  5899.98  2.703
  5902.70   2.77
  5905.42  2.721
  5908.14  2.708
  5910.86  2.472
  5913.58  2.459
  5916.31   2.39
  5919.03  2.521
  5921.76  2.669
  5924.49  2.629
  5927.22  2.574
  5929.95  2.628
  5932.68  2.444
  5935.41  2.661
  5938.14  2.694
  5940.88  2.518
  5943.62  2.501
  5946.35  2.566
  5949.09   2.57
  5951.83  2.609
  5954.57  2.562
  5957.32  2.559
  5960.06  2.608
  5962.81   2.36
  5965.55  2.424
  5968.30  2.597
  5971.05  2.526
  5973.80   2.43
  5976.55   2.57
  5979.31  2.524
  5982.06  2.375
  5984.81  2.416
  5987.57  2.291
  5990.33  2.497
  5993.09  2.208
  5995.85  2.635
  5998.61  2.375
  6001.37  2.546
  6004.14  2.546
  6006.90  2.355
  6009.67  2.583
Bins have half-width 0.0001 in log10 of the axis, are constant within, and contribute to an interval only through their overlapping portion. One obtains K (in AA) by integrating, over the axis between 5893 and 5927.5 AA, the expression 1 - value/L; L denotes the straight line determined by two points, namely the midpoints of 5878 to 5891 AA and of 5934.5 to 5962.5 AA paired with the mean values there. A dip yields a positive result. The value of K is 1.0 AA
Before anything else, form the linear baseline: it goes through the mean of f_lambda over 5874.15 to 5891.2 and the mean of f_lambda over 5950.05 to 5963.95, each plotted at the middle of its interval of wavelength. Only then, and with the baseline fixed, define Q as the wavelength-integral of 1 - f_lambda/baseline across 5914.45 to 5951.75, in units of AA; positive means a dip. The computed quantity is 0.3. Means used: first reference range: 2.68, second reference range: 2.54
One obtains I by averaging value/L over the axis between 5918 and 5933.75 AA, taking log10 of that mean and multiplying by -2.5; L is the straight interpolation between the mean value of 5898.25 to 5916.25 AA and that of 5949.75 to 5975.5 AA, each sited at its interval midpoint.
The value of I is 0.00 mag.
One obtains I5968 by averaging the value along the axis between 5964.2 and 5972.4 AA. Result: 2.51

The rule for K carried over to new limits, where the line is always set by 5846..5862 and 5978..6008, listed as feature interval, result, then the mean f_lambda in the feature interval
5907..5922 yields 0.33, 2.52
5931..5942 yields -0.19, 2.58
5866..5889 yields -0.64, 2.72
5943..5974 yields -0.39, 2.53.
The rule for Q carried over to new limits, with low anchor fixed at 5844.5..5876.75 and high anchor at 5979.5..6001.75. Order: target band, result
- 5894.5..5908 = -0.5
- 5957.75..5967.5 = 0.0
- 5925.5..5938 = -0.2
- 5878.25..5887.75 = -0.4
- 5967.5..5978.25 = -0.3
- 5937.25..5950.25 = -0.2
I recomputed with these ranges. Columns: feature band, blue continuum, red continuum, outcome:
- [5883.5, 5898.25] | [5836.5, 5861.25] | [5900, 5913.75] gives 0.02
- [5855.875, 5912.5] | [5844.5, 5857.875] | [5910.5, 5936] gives -0.01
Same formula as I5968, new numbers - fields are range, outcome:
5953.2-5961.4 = 2.58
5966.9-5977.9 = 2.53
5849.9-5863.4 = 2.67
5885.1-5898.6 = 2.63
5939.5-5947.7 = 2.53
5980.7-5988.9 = 2.36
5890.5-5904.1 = 2.61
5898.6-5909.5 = 2.73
